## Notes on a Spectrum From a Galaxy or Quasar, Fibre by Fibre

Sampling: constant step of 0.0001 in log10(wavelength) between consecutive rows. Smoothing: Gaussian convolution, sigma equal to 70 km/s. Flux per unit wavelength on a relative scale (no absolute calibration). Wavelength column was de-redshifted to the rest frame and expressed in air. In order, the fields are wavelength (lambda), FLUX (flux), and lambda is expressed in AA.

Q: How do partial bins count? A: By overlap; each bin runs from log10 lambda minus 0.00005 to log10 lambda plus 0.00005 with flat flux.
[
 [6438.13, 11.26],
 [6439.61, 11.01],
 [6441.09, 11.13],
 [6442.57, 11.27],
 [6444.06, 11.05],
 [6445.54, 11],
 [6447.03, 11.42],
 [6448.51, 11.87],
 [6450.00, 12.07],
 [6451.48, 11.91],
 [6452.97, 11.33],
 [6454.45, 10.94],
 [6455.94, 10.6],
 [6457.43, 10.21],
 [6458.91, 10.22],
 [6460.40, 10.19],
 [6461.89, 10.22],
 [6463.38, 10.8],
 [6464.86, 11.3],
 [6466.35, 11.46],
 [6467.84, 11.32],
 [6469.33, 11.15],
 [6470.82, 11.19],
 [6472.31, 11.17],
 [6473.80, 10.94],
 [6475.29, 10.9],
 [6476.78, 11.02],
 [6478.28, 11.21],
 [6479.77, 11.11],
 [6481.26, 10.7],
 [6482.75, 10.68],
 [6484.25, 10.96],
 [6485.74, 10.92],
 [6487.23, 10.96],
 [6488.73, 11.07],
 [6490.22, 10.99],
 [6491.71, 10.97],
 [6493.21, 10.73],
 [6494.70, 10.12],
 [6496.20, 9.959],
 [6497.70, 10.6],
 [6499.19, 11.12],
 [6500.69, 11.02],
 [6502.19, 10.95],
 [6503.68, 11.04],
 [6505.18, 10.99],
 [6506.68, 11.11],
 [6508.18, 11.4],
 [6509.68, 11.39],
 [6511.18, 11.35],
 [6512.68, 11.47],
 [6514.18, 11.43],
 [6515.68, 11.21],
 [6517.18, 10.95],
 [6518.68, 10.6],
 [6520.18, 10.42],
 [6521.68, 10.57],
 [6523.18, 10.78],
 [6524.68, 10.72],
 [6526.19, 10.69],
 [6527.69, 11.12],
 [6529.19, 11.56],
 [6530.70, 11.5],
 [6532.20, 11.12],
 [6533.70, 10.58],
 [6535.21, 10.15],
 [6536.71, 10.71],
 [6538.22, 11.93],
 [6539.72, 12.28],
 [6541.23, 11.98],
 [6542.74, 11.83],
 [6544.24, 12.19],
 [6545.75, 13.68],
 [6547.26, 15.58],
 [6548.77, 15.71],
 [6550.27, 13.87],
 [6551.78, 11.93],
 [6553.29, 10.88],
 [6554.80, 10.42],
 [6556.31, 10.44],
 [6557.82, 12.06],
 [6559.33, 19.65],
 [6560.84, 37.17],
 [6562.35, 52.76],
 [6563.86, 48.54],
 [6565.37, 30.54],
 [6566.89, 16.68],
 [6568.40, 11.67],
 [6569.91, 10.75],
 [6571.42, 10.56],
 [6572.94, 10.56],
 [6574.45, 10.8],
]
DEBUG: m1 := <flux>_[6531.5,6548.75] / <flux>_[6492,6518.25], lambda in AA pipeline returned 1.11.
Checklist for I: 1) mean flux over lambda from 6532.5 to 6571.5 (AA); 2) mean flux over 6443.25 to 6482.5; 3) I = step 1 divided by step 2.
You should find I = 1.55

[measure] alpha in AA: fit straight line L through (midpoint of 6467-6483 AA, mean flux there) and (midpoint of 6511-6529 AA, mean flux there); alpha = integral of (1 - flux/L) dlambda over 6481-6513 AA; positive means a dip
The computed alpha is 0.2 AA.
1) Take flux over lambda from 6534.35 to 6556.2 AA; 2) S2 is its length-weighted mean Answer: 12.3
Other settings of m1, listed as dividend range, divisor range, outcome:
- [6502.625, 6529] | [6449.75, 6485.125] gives 1.01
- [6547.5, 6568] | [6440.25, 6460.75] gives 1.98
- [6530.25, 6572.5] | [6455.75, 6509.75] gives 1.53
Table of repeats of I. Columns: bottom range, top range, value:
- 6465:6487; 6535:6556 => 1.12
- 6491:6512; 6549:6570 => 1.97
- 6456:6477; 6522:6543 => 1.03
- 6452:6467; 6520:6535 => 1.01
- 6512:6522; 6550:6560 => 1.15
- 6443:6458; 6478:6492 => 0.97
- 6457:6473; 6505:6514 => 1.04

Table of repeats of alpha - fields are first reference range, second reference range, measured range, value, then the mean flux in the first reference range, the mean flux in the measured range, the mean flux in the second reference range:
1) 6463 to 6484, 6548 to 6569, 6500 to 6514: 3.71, 11.1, 11.2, 21.7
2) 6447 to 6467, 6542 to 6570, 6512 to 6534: 7.49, 11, 11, 19.5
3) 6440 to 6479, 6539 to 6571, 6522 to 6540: 6.06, 11.1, 11.1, 18.5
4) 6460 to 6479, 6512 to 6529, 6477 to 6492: 0.03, 11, 11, 10.9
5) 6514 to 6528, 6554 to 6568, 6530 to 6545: 4.92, 10.8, 11.4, 26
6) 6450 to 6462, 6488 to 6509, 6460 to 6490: -0.38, 10.8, 11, 10.9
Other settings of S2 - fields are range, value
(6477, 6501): 10.8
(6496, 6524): 11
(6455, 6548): 11.1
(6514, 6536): 10.9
